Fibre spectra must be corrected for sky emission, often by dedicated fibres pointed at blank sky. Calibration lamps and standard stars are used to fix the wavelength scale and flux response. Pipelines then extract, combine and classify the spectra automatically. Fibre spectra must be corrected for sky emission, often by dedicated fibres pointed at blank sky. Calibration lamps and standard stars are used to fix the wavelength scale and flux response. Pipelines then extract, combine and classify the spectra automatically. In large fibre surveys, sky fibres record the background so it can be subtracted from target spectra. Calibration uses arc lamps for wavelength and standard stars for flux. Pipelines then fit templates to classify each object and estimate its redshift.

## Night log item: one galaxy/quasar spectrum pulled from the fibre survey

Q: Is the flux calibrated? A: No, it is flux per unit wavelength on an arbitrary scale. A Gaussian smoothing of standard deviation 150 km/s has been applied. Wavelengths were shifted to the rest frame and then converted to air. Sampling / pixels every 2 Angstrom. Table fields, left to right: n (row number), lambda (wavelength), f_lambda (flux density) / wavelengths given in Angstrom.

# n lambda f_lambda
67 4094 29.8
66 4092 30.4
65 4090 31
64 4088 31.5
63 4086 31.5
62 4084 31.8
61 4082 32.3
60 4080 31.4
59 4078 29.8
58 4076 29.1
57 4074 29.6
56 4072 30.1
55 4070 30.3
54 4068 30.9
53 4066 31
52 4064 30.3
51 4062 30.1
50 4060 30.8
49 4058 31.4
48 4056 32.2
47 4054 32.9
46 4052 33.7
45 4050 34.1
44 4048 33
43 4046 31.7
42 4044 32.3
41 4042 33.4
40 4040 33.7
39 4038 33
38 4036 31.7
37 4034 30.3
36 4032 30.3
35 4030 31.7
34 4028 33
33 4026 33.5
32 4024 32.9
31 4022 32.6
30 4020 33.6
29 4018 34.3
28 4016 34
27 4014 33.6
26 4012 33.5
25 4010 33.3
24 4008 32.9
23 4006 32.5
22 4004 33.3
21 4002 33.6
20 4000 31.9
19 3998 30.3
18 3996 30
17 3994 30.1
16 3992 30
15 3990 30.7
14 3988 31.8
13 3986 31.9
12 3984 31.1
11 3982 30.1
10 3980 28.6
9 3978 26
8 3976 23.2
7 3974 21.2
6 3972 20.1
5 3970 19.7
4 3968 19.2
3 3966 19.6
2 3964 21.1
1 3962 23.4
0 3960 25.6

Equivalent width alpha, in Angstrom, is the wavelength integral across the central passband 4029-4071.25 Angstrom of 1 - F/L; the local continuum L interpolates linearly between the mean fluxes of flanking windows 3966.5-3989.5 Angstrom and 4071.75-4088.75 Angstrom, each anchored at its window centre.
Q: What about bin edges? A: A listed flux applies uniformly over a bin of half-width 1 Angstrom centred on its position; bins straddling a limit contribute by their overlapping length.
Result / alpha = -3.7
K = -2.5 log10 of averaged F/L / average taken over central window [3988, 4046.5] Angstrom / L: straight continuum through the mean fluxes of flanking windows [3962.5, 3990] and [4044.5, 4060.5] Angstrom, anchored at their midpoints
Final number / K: -0.118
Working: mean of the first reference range 25.1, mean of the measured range 32.3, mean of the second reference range 32.5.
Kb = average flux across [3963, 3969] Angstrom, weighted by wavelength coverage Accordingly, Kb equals 20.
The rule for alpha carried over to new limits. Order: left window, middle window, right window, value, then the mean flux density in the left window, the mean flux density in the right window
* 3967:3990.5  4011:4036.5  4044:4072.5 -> -3.1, 26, 31.7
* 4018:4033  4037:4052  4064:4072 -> -0.6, 32.6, 30.6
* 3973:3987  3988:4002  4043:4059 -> -1.1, 27.4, 32.7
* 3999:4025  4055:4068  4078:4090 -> 0.4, 33.2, 31.5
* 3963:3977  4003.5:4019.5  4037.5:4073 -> -4.5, 20.6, 31.9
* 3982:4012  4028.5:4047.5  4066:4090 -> -0.5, 31.7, 30.8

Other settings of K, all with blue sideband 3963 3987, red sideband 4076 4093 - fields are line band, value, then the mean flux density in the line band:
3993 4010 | -0.22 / 31.9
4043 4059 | -0.13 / 32.7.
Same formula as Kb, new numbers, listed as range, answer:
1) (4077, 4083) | 31.2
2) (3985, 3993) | 31.1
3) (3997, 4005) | 32.3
